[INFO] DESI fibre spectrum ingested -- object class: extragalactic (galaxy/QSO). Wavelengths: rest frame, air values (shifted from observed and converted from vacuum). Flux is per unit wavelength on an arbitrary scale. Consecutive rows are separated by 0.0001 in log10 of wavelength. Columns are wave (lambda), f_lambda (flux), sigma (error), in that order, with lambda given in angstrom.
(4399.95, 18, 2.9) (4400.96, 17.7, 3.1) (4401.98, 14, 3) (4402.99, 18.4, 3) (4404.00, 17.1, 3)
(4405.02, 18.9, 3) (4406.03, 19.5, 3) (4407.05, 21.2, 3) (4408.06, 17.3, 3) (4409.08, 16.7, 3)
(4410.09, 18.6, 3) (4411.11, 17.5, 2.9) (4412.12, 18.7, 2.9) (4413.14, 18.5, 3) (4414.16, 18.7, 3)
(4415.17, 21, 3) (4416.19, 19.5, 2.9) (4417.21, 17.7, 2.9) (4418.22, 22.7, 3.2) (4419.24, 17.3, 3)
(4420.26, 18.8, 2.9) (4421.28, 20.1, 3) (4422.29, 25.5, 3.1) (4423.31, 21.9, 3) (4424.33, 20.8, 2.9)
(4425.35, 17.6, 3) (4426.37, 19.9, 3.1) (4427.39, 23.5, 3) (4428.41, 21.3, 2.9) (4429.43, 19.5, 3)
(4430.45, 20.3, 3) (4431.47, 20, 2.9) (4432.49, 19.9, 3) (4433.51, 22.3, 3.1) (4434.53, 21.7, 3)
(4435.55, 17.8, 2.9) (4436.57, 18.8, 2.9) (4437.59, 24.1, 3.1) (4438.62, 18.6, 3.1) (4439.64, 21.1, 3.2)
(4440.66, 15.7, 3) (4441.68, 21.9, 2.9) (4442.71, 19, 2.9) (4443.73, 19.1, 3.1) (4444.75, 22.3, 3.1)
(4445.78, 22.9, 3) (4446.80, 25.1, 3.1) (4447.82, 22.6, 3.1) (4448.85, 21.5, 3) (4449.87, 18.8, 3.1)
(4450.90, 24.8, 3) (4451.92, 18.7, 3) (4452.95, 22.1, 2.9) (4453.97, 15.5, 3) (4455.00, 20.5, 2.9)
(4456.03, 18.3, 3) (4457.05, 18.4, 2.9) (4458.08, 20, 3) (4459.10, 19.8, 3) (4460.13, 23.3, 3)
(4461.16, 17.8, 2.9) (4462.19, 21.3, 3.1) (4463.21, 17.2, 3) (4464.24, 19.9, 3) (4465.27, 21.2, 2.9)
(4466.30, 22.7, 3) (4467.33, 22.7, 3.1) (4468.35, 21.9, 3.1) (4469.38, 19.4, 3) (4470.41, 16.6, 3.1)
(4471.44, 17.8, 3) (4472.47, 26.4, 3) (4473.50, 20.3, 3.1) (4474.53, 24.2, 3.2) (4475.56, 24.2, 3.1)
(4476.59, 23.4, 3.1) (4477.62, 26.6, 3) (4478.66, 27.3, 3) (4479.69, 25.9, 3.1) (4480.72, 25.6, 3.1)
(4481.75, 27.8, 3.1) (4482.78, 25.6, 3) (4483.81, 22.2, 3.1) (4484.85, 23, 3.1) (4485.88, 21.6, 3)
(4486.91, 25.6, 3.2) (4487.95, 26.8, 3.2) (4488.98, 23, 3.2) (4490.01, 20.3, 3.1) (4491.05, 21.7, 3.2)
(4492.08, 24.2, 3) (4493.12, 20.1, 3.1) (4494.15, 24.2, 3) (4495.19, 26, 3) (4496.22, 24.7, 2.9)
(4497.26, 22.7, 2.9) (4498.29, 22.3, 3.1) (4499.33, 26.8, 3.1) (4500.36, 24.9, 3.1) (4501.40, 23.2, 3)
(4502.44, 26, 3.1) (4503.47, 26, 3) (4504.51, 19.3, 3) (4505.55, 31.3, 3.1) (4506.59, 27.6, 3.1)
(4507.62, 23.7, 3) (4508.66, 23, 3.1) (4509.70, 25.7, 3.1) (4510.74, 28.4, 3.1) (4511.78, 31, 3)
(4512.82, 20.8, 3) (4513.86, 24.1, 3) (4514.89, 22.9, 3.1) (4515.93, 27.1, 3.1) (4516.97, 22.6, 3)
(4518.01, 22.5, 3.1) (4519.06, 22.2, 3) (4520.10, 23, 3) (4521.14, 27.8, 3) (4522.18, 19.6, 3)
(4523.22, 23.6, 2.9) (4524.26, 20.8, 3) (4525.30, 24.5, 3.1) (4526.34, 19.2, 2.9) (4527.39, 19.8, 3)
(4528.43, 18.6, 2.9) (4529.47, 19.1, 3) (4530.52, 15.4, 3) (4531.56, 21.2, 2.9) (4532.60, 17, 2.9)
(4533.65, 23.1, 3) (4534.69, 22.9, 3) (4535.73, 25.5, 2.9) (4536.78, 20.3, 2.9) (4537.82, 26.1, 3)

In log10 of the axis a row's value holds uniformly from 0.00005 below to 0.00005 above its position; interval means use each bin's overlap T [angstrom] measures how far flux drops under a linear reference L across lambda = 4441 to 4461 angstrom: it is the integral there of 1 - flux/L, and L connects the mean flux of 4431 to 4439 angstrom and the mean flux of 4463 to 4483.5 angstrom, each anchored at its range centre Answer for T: 0.7 angstrom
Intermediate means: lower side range 20.4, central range 20.7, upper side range 22.9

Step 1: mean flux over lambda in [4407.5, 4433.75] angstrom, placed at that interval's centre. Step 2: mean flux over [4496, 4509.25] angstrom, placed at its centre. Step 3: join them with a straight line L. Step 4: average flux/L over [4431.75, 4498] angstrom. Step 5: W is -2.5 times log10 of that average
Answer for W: 0.03 mag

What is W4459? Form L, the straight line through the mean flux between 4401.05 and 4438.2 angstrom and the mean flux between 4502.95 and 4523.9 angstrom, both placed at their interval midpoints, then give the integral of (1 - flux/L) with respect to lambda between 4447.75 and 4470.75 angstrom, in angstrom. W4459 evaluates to 1.6 angstrom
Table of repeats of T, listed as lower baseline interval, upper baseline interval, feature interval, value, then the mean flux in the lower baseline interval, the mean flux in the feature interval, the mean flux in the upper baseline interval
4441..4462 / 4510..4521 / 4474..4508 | -2.12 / 20.6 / 24.5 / 24.6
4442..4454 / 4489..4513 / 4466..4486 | -0.25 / 21.3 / 23.3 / 24.5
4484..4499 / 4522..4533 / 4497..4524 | -3.76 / 23.3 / 24.5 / 19.9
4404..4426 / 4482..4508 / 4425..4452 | 0.06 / 19.4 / 20.7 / 24.2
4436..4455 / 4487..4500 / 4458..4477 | 0.85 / 20.7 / 21.1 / 23.7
